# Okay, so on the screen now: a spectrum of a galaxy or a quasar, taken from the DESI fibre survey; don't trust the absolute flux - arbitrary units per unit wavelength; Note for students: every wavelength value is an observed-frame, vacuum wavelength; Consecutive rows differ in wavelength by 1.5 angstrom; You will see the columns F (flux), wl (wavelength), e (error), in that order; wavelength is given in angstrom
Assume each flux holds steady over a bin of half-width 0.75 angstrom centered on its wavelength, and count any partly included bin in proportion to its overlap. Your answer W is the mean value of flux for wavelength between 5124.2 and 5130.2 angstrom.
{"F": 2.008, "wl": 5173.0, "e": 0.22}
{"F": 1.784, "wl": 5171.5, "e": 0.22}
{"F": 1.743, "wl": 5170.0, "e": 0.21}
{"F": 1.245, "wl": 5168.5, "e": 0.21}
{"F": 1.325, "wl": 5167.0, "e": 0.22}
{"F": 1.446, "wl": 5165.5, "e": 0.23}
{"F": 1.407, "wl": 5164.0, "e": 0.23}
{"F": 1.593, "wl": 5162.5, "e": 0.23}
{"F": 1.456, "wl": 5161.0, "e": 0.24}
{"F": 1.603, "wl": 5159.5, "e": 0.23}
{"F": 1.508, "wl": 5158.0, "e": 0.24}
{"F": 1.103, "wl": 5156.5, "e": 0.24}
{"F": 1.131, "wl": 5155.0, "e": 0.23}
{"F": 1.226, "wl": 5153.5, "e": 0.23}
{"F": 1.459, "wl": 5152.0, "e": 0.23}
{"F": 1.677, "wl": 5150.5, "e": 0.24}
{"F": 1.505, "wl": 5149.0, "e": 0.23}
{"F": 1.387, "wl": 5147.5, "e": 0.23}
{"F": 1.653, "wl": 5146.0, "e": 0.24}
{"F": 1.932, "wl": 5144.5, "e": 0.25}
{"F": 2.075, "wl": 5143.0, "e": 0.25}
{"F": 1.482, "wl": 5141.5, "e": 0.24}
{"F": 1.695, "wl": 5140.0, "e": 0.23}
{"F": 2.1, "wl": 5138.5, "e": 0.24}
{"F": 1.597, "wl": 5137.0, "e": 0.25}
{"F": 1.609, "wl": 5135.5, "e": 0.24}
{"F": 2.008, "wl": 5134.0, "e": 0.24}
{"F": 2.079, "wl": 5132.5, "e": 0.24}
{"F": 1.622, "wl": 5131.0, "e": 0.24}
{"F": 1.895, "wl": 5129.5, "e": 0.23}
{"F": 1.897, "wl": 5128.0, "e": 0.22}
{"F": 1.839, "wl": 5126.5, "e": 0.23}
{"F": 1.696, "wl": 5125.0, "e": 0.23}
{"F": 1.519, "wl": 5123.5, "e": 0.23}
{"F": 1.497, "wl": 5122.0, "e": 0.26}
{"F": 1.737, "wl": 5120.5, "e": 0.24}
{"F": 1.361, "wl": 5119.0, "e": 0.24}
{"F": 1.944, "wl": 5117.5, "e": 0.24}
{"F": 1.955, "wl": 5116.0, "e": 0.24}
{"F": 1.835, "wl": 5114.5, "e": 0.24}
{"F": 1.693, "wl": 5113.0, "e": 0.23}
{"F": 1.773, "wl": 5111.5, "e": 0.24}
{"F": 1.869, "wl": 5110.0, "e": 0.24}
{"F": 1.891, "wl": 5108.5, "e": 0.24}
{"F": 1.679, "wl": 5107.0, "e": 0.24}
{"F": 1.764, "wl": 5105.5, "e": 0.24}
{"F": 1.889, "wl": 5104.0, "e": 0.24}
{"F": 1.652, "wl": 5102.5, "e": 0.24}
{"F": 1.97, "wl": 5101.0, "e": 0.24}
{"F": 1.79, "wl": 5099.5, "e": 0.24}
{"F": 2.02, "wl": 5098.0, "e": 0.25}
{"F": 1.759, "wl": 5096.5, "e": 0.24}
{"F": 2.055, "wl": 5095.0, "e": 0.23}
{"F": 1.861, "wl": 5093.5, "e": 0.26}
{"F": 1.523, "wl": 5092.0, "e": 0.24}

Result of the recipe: 1.83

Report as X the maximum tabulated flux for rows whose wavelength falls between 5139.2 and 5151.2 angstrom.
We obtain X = 2.075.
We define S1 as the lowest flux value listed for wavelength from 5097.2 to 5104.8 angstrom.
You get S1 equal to 1.652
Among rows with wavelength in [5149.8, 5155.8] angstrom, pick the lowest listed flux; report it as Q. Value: 1.131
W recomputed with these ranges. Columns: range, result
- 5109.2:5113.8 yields 1.78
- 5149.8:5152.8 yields 1.56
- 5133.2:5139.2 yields 1.83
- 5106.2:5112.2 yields 1.8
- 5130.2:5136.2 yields 1.83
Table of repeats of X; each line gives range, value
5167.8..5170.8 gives 1.743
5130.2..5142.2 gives 2.1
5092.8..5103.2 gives 2.055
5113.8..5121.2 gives 1.955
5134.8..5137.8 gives 1.609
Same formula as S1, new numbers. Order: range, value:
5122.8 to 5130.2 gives 1.519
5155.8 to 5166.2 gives 1.103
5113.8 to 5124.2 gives 1.361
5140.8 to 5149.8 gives 1.387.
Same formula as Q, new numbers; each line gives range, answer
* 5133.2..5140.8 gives 1.597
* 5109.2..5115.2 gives 1.693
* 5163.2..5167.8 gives 1.325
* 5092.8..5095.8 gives 1.861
